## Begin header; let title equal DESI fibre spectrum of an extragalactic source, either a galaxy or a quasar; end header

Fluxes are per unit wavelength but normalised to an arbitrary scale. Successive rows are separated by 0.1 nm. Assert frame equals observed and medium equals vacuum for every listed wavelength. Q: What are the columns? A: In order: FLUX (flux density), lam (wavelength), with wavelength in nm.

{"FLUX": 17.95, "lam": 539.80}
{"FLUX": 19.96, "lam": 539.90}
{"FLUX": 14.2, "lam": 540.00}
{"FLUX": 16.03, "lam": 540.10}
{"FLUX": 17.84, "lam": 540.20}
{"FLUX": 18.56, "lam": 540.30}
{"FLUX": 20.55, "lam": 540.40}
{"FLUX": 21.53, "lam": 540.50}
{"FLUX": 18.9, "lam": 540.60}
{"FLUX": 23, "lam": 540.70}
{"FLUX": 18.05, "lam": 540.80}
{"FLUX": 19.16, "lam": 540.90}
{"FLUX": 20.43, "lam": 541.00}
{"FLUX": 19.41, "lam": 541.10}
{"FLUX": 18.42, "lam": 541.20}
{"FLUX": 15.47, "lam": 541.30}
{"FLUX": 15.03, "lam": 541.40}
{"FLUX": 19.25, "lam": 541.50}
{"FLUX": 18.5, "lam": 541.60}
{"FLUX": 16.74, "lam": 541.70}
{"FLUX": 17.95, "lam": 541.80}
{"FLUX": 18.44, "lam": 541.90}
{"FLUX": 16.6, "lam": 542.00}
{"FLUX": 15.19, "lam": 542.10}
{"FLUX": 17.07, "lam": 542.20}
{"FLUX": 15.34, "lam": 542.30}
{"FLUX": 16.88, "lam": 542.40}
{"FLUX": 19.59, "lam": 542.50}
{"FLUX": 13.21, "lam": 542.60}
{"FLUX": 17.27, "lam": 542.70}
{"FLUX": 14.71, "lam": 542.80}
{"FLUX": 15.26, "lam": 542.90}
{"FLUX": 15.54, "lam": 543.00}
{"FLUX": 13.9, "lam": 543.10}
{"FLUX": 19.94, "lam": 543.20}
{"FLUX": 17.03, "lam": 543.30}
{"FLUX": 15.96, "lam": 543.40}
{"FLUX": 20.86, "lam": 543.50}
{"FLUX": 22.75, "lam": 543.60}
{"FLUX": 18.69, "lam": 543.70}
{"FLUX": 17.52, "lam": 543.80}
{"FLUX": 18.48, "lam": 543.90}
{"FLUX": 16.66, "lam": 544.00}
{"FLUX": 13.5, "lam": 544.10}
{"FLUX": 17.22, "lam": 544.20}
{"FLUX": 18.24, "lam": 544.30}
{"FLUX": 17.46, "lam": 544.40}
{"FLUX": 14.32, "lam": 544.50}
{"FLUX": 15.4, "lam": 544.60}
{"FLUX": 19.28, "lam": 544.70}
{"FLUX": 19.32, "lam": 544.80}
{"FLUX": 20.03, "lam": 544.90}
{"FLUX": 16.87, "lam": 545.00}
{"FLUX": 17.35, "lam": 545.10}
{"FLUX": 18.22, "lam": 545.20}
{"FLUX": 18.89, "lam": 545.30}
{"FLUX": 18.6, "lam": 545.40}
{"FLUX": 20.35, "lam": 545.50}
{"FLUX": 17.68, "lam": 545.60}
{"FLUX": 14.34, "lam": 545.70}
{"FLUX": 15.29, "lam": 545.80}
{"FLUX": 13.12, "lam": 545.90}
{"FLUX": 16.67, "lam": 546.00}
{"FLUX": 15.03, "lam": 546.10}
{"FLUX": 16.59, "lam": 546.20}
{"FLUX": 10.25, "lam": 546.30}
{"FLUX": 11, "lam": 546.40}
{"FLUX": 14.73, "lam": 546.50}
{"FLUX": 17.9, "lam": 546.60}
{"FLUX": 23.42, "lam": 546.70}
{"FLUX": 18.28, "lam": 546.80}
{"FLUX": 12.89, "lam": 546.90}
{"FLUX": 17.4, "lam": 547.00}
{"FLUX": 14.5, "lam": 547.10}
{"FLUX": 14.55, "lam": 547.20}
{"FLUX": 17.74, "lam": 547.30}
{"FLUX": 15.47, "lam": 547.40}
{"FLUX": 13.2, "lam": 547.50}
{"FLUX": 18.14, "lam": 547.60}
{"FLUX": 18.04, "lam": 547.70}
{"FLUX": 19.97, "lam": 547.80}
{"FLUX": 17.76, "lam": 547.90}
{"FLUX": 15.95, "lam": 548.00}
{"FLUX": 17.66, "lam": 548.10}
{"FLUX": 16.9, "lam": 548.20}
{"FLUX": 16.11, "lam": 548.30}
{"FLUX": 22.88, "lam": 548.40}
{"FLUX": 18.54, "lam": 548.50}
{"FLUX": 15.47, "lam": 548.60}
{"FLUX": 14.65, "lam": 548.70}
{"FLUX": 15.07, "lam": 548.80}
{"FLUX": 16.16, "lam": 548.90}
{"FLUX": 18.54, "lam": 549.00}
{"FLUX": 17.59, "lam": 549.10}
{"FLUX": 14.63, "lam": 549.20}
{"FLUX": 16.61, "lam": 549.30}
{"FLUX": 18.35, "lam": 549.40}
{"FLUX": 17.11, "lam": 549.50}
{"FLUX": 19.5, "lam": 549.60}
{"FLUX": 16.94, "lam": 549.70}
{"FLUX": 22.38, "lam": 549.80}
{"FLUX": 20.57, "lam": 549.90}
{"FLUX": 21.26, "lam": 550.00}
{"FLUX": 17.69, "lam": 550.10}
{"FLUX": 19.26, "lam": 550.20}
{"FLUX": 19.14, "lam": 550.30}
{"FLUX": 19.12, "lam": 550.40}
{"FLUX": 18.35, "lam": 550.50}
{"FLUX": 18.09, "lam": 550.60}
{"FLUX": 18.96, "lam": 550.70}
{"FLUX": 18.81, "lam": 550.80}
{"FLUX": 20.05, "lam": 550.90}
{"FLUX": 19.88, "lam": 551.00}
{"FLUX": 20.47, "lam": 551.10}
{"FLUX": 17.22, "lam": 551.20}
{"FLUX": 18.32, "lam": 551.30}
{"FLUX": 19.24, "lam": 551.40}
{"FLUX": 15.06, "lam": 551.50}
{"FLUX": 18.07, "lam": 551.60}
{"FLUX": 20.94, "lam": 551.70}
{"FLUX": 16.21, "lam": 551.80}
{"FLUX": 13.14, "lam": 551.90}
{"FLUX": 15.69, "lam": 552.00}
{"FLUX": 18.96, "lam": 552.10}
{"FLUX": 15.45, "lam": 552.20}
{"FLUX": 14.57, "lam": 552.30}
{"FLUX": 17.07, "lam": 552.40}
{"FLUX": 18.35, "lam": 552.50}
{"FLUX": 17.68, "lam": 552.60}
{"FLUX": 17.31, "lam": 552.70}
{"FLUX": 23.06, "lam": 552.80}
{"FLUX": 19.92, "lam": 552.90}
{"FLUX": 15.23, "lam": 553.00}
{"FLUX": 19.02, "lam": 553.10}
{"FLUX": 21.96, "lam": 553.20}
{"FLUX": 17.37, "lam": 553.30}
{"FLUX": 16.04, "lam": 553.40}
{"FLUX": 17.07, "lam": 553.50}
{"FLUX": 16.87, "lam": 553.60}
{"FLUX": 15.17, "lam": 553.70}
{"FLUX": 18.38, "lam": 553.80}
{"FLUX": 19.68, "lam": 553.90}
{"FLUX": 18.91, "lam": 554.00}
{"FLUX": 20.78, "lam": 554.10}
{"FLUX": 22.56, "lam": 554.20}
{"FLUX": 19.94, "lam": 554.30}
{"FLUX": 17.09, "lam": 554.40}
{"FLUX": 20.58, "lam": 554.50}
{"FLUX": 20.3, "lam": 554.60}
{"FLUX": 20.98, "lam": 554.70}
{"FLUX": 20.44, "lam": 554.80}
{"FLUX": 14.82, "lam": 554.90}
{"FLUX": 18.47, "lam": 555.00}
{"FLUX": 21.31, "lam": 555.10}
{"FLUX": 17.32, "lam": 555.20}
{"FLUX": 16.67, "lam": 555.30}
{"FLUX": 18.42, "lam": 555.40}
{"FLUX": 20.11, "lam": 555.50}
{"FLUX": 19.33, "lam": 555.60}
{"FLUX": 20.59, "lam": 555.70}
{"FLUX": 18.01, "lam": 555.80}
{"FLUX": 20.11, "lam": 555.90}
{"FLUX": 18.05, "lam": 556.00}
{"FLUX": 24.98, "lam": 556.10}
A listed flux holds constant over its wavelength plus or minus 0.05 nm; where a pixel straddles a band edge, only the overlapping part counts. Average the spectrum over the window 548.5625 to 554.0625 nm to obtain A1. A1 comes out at 18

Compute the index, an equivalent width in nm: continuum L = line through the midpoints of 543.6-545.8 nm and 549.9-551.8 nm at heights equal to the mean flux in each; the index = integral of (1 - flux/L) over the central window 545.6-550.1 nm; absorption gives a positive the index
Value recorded 0.36 nm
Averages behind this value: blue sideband 17.6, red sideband 18.9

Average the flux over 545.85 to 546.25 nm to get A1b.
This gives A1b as 15.4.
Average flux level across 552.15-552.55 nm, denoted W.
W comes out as 16.4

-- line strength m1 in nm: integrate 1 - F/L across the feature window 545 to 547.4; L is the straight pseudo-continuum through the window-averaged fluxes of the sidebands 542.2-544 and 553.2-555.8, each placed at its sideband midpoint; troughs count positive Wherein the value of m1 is 0.18 nm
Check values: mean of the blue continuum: 17.2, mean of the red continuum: 18.8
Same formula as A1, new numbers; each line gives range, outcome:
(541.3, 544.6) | 17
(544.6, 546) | 17.5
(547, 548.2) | 16.7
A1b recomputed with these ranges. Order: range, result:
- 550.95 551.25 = 19.2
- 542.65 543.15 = 15.3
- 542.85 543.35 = 16.3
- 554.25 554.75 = 19.8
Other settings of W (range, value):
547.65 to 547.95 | 18.6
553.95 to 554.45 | 19.9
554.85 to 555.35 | 17.7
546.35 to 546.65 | 14.5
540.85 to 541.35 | 18.6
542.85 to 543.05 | 15.4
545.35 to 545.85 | 17.3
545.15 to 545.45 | 18.6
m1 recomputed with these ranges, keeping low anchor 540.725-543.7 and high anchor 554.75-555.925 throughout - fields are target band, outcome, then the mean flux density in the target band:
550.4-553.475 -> 0.07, 18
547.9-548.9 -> 0.06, 17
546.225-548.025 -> 0.18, 16.2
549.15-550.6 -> -0.03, 18.6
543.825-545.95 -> 0.06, 17.2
